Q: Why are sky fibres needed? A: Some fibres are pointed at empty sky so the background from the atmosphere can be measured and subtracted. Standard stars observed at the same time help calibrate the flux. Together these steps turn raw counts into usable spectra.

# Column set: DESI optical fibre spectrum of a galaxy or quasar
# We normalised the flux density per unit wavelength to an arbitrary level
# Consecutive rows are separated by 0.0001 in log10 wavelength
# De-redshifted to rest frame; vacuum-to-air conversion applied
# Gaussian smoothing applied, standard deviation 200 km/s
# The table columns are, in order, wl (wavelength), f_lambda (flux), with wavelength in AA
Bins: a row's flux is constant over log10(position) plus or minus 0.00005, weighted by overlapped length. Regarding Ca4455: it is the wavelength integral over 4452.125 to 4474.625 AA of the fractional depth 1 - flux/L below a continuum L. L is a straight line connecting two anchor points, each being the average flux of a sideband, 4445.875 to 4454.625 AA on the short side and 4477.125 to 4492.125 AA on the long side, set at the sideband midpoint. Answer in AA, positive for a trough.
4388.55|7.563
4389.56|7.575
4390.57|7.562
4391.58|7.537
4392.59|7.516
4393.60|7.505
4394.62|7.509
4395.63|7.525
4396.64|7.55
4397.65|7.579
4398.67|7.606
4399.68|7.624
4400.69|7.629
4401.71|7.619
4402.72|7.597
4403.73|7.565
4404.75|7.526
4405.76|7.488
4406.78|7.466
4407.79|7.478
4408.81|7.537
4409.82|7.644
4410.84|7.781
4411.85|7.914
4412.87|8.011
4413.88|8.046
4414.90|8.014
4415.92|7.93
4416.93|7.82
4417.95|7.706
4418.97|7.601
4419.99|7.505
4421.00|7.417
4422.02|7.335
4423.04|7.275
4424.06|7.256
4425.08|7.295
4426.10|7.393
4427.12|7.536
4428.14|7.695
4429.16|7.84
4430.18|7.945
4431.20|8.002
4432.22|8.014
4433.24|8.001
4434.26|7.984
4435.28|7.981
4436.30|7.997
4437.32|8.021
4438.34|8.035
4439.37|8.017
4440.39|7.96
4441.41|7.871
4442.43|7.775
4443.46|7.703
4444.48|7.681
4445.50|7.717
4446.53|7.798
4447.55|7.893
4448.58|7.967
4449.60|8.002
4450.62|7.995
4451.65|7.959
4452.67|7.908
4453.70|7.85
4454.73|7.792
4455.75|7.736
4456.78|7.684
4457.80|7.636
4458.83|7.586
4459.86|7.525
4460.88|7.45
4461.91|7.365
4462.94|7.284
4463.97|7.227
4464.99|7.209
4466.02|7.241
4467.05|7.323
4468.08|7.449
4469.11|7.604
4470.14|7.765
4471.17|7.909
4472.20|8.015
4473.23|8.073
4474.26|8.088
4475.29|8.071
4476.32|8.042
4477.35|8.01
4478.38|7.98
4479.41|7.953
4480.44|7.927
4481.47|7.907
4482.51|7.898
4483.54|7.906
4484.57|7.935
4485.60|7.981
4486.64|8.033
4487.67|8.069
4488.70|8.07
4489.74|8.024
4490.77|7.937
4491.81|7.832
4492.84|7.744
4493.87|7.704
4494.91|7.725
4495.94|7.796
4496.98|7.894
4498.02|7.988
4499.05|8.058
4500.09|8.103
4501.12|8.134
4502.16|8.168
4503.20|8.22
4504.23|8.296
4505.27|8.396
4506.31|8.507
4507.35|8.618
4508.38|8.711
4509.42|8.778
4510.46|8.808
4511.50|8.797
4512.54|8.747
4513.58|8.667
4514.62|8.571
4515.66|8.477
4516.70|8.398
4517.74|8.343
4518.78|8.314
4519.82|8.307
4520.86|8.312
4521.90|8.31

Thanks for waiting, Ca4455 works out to 0.9 AA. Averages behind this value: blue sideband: 7.91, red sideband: 7.96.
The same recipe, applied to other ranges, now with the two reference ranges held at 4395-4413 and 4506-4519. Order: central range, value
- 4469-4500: 1.5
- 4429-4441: -0.1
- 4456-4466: 0.9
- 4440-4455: 0.3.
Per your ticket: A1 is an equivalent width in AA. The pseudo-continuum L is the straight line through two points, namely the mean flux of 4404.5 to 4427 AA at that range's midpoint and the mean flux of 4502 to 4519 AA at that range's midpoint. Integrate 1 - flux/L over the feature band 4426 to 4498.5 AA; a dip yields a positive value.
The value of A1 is 2.1 AA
